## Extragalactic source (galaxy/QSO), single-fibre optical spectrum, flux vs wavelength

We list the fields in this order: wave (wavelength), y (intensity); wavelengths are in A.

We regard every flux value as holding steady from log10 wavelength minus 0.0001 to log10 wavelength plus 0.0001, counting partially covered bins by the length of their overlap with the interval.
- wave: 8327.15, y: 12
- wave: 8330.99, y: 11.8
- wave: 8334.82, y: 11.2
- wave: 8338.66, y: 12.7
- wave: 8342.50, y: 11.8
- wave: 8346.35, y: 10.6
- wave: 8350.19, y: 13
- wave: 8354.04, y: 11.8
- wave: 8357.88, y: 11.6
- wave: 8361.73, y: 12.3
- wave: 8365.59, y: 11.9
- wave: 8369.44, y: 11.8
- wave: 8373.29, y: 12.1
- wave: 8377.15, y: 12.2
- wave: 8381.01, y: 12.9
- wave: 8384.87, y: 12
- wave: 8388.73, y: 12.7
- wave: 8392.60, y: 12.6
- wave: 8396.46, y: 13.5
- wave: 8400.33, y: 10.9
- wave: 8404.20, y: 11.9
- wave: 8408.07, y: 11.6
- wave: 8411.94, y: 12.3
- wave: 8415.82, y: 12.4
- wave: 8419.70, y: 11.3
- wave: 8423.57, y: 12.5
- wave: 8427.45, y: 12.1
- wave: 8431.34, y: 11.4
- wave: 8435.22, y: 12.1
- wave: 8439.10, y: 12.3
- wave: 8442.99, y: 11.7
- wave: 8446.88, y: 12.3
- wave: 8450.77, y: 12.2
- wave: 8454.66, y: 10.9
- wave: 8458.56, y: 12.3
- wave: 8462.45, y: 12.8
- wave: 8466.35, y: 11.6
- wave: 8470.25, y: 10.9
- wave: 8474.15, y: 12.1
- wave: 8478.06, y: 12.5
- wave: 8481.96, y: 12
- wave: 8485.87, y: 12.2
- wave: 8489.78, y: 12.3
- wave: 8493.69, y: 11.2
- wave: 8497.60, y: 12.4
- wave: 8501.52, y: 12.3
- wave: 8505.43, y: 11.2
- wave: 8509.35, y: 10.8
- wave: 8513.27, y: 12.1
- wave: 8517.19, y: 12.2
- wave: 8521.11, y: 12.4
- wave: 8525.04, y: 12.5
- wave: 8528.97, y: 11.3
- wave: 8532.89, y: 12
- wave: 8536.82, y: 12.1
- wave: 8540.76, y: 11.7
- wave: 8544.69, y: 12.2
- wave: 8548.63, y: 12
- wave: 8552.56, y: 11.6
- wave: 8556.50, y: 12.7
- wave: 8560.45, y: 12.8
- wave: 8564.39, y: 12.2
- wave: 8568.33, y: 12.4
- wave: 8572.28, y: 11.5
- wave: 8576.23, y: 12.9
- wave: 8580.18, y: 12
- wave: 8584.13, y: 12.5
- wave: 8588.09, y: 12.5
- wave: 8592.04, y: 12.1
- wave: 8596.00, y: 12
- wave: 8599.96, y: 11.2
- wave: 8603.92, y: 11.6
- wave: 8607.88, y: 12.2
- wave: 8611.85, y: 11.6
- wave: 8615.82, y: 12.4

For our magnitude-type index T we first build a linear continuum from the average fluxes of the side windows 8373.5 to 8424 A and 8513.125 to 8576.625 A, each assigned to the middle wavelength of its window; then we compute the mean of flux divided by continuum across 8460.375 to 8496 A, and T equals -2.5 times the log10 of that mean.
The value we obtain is 0.02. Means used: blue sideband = 12.2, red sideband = 12.1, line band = 12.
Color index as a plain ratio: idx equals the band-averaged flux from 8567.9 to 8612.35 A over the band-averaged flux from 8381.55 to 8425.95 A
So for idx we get 1.0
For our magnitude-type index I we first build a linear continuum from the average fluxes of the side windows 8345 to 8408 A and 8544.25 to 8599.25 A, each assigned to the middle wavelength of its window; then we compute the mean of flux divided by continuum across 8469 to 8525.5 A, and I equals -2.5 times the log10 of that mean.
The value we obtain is 0.02 mag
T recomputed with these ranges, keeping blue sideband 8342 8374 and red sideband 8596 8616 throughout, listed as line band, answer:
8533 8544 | -0.01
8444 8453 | -0.03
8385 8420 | -0.03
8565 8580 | -0.04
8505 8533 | 0.00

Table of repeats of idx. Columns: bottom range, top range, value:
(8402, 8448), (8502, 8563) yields 1.00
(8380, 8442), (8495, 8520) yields 0.98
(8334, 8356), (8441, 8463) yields 1.01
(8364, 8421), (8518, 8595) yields 1.00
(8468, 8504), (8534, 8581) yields 1.02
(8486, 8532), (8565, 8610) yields 1.02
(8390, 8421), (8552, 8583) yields 1.02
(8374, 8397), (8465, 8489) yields 0.95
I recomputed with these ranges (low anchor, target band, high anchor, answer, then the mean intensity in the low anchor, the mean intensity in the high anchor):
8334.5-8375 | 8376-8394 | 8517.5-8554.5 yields -0.049 mag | 11.9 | 12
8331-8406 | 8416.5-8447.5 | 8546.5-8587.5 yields 0.015 mag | 12.1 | 12.3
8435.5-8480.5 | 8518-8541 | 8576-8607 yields -0.001 mag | 12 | 12.1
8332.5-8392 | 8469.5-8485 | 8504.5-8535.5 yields -0.007 mag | 12.1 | 11.8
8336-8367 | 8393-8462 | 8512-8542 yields -0.003 mag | 11.9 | 12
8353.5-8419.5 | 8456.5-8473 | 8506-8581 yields 0.017 mag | 12.1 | 12.1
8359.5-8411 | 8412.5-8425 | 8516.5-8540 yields 0.007 mag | 12.2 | 12.1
